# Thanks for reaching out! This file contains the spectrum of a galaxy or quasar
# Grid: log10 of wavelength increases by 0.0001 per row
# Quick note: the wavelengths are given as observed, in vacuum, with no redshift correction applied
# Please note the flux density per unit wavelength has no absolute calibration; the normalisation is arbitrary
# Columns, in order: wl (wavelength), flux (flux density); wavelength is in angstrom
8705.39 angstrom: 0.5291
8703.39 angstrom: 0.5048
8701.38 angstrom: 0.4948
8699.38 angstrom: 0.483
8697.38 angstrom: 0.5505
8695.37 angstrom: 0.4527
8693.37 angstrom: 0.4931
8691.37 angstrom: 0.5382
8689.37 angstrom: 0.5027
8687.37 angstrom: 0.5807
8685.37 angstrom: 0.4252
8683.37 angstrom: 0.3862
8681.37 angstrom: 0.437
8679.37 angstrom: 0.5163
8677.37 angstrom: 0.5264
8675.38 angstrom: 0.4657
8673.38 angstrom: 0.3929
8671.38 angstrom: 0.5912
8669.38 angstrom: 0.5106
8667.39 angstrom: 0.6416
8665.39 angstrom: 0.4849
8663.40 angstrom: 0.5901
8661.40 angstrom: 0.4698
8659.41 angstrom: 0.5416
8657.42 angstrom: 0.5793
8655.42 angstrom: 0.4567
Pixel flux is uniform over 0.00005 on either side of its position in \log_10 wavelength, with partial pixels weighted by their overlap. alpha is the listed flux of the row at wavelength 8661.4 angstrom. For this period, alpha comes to 0.4698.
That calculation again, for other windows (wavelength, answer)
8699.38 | 0.483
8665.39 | 0.4849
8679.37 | 0.5163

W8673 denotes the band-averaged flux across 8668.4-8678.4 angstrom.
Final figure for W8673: 0.497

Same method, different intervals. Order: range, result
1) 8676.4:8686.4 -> 0.458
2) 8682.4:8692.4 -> 0.487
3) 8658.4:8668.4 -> 0.546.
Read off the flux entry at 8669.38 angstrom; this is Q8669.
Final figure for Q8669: 0.5106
